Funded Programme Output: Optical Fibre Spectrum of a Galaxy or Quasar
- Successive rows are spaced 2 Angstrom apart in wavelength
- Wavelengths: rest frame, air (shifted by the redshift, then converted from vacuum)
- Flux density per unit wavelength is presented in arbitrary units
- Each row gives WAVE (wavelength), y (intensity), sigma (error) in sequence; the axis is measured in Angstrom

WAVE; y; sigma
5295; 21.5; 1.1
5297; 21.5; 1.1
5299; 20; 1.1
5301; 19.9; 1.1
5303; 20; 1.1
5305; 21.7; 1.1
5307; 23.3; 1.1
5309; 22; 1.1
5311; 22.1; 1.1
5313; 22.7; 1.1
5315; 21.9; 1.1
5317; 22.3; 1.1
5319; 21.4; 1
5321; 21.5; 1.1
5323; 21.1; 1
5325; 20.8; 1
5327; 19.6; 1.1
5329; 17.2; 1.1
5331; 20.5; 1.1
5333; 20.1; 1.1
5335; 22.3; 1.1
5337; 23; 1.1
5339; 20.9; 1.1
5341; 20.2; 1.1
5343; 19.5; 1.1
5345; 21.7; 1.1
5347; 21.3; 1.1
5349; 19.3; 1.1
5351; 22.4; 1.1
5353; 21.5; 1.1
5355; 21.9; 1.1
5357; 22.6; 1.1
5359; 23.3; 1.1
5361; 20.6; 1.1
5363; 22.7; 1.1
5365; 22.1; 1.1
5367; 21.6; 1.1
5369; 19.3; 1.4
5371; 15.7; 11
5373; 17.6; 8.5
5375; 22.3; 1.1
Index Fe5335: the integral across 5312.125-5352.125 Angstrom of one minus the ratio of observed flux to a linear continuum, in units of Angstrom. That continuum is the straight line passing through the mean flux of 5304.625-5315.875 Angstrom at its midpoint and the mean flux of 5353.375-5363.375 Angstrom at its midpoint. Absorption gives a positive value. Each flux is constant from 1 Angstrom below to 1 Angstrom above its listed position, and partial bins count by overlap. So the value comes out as 2.3 Angstrom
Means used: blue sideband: 22.3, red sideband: 22.1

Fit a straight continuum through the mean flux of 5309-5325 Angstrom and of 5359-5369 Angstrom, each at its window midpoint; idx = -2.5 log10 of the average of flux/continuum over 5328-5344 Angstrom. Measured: 0.066 mag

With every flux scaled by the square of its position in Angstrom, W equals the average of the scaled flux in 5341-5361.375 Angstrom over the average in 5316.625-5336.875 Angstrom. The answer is 1.0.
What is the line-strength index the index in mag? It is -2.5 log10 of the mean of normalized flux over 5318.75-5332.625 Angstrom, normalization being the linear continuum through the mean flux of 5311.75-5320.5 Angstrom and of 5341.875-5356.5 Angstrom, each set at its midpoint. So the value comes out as 0.08 mag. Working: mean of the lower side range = 22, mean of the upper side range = 21.1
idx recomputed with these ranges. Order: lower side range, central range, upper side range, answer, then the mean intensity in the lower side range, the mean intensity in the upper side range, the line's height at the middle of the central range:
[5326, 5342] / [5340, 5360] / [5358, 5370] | -0.01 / 20.5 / 21.6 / 21.1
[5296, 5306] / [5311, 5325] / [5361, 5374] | -0.07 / 20.6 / 19.9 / 20.4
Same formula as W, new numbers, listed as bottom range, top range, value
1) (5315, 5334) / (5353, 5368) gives 1.09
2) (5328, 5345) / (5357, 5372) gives 1.03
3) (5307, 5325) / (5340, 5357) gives 0.97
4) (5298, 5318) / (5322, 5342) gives 0.96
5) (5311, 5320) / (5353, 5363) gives 1.02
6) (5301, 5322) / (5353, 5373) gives 0.98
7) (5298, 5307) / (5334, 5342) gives 1.06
